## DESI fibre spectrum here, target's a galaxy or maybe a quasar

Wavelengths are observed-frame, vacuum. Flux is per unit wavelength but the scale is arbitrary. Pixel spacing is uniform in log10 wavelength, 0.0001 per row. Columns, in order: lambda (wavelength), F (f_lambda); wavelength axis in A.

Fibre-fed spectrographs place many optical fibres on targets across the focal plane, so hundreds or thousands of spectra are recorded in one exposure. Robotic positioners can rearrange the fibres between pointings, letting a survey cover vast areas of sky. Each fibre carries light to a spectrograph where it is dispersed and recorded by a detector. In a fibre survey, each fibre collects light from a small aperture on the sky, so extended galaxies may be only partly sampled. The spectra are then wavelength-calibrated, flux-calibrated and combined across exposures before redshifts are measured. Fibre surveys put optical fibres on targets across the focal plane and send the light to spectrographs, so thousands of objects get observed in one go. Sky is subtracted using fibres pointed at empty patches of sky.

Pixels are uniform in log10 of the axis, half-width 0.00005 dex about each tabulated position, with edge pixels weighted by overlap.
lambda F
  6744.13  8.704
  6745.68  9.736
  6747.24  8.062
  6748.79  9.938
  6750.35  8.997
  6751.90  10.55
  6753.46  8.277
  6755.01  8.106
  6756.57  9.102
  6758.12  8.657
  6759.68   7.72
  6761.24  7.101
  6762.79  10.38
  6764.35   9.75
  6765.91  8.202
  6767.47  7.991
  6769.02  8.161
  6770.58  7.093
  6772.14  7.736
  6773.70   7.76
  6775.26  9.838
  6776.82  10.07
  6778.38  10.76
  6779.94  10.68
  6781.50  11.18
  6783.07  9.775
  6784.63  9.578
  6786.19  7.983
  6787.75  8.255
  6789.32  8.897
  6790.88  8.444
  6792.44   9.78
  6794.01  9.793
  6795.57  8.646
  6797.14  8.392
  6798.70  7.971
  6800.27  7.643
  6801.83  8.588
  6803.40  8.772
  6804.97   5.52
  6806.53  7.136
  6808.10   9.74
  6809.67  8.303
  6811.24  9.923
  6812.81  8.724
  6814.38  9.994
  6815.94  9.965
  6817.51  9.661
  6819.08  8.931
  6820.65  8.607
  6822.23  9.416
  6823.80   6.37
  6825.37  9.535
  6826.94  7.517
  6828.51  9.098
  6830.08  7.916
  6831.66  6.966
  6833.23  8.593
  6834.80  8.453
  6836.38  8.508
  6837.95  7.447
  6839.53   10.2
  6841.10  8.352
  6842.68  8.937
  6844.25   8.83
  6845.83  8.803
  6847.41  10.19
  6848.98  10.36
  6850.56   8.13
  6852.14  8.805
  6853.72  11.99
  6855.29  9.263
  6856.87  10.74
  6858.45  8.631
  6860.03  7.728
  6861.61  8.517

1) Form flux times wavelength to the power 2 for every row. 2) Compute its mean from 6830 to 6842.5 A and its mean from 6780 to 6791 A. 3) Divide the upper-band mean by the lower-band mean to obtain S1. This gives 0.9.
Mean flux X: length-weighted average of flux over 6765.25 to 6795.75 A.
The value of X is 9.04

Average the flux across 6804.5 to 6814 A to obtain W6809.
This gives 8.39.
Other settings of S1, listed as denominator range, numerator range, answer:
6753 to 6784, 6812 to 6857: 1.02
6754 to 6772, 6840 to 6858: 1.16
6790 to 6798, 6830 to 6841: 0.94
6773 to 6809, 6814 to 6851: 1.00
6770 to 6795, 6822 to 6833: 0.89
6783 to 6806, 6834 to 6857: 1.10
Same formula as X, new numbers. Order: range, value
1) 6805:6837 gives 8.59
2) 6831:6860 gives 9.04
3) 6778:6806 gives 8.88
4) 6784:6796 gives 8.93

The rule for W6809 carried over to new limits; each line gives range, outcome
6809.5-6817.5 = 9.5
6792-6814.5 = 8.53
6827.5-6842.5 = 8.4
